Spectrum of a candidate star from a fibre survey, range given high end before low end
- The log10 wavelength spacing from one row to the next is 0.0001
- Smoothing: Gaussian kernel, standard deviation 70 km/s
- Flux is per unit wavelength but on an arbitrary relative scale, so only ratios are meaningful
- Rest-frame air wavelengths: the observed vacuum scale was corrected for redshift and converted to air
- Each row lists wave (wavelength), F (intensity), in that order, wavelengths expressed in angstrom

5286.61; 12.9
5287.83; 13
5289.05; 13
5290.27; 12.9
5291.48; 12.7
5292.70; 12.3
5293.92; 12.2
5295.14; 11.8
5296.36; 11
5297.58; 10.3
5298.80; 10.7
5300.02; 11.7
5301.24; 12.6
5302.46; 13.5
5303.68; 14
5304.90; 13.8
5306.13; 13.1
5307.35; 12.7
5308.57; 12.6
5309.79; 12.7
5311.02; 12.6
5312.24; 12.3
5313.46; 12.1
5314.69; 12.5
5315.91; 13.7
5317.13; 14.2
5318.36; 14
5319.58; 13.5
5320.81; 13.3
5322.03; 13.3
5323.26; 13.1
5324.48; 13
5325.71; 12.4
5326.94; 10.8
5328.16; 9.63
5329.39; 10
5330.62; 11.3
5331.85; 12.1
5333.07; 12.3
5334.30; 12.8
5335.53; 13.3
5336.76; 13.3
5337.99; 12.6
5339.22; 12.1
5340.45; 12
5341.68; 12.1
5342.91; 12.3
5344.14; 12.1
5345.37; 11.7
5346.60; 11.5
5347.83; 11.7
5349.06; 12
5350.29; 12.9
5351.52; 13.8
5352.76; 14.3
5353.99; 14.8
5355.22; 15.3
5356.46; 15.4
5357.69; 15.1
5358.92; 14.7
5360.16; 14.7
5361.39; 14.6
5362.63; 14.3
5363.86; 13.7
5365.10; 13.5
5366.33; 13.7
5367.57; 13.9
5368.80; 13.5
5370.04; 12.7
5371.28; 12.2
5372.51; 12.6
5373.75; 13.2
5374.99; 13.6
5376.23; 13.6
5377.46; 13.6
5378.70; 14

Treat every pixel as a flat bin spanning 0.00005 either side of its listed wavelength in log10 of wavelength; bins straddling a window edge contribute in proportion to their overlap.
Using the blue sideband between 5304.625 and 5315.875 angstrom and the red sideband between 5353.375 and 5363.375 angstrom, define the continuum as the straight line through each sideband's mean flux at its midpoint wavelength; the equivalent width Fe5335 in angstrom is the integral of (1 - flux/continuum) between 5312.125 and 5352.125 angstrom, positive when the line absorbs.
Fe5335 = 3.6 angstrom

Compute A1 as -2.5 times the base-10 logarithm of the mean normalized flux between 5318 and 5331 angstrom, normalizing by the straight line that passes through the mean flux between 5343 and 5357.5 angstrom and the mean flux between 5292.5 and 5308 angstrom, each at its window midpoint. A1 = 0.048 mag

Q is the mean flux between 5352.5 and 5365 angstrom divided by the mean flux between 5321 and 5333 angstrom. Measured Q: 1.24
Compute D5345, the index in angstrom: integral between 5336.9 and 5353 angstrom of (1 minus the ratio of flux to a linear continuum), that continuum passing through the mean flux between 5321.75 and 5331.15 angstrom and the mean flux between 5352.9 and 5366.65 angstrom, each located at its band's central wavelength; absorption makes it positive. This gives 1.06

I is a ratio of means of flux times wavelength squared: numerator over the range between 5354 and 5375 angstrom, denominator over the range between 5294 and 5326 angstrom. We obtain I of 1.12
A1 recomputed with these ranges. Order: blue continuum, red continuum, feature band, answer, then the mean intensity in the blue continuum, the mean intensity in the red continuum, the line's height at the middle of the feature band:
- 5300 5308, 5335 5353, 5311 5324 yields -0.021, 13.2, 12.5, 12.9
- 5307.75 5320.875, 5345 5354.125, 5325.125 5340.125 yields 0.088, 13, 12.8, 12.9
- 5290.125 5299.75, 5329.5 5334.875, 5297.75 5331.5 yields -0.064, 11.7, 11.9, 11.8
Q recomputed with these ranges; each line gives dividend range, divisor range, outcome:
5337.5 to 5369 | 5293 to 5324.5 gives 1.06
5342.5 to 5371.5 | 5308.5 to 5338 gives 1.08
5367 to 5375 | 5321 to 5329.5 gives 1.09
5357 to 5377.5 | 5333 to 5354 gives 1.09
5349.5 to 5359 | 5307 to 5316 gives 1.15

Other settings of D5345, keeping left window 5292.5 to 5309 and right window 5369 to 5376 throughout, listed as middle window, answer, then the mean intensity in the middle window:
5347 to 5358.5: -1.02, 13.9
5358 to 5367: -0.96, 14.2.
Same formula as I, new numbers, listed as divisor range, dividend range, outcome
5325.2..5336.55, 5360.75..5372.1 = 1.18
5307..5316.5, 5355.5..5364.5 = 1.18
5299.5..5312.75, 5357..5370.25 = 1.12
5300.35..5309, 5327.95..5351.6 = 0.93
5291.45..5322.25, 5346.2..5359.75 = 1.11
